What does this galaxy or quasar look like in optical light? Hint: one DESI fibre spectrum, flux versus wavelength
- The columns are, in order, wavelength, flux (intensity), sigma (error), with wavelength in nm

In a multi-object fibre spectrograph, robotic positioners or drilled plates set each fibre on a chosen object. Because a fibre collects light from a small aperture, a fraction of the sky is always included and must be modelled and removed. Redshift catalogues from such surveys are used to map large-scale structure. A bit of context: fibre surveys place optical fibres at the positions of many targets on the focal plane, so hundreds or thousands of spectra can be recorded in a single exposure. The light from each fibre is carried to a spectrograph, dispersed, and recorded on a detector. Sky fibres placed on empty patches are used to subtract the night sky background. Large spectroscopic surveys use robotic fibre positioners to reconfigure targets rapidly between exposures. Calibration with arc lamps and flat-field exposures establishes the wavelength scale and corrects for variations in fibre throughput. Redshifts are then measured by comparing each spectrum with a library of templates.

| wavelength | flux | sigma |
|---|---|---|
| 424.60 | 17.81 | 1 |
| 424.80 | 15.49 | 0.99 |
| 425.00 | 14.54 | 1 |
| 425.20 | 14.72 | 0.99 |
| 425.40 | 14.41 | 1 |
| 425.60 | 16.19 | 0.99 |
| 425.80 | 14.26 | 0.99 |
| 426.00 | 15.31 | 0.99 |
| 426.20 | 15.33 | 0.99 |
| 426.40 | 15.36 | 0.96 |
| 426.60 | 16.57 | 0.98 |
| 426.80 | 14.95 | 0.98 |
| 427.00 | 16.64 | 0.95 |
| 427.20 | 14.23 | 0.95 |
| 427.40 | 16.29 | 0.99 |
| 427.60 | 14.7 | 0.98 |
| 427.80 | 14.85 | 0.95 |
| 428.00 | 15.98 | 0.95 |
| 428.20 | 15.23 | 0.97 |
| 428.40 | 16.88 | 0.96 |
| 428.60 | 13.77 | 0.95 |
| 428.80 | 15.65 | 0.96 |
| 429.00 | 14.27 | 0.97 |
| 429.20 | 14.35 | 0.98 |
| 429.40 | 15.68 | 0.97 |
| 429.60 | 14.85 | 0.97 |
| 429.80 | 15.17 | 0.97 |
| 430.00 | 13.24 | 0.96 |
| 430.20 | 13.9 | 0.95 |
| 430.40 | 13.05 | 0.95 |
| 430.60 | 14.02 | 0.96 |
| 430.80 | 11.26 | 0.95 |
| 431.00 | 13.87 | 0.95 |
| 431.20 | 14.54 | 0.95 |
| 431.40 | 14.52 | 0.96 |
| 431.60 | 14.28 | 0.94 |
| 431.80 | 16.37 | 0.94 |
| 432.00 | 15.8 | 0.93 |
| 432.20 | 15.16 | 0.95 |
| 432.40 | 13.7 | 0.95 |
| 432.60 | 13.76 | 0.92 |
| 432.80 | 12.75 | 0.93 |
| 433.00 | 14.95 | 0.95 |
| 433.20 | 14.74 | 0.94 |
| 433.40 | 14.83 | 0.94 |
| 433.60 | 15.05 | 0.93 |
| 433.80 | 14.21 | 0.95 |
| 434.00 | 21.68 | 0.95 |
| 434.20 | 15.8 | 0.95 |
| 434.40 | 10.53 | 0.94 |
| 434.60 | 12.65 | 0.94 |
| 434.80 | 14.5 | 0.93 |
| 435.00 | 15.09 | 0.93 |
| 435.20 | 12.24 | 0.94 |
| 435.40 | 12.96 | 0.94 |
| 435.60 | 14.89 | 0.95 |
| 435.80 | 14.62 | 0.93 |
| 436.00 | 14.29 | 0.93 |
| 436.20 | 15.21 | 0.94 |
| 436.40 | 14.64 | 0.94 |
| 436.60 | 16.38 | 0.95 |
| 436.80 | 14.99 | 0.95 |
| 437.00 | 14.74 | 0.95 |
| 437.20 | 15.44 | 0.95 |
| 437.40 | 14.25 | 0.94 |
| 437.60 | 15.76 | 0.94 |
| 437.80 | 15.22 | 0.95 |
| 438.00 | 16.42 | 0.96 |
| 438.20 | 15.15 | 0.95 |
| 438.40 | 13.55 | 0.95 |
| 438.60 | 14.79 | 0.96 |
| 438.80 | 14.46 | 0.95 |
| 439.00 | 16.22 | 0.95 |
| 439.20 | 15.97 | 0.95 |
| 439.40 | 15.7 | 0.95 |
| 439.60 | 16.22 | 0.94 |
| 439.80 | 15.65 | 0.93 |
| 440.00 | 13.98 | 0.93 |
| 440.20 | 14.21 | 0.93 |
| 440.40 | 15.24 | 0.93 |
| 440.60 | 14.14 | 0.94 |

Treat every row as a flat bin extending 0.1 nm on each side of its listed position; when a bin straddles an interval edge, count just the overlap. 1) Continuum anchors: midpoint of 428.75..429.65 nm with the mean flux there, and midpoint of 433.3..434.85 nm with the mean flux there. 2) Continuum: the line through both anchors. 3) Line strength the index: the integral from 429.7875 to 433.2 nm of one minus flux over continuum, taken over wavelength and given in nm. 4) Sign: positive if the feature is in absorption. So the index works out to 0.18 nm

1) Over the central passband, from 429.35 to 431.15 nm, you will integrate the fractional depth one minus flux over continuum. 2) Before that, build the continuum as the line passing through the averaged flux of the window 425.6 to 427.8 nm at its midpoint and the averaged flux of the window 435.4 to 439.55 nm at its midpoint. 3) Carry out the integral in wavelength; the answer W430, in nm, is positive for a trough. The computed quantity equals 0.17 nm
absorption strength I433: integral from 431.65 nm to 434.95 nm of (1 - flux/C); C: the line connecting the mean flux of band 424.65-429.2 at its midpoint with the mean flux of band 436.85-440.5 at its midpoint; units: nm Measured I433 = 0.094 nm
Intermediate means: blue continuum 15.3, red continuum 15.2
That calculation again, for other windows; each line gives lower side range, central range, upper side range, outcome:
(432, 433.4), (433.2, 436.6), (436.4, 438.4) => 0.029 nm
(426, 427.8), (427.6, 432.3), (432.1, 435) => 0.135 nm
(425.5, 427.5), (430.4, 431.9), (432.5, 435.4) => 0.079 nm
